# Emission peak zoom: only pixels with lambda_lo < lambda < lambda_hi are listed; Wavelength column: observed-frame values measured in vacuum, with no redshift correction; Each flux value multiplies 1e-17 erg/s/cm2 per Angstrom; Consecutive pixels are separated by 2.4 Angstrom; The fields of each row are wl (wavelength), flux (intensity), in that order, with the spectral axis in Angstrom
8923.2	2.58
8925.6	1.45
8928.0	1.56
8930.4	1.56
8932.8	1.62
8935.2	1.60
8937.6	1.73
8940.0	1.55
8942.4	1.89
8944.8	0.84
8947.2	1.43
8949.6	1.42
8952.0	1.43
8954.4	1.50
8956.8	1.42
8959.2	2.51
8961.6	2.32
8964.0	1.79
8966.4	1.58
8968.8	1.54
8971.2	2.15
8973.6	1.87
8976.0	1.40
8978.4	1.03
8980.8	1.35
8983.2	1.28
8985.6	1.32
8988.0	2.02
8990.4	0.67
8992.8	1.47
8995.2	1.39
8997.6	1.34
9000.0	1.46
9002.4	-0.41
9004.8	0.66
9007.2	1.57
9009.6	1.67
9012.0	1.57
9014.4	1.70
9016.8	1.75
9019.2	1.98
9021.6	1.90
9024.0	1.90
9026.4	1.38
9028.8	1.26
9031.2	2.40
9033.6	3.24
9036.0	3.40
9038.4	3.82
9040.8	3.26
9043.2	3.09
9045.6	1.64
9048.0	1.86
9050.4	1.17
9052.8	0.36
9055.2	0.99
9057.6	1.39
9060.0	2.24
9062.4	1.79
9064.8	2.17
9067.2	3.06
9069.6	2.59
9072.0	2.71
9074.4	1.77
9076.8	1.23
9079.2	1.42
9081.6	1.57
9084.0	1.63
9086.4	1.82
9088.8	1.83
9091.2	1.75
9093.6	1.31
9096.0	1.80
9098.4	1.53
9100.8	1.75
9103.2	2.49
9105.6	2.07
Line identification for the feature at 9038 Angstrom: H-alpha 6563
